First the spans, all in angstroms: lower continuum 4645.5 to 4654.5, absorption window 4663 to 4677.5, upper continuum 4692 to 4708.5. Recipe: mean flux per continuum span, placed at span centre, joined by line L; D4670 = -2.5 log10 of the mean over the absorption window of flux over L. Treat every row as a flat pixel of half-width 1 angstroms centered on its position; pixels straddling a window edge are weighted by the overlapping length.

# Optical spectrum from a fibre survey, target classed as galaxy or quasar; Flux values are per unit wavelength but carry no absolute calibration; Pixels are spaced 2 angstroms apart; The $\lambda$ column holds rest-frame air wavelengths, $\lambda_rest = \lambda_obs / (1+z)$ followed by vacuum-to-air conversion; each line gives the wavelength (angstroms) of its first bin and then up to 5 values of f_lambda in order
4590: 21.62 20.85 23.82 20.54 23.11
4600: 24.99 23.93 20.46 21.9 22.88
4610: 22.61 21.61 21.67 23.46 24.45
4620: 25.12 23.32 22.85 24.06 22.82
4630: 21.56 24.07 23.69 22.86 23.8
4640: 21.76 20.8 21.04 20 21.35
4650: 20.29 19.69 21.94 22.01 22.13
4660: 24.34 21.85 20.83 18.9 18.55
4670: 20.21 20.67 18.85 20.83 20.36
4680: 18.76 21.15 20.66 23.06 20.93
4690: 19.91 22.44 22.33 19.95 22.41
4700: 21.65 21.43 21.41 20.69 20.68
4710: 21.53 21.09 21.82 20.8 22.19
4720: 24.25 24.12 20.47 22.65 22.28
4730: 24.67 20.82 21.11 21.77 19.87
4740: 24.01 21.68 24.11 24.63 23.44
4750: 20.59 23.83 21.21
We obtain 0.058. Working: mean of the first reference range 20.6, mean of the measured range 19.9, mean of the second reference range 21.4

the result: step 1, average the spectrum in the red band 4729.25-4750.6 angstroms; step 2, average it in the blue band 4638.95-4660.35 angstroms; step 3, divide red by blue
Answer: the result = 1.1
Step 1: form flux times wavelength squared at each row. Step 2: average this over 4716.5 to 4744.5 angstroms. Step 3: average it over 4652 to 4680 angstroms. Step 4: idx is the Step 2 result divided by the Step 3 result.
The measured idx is 1.11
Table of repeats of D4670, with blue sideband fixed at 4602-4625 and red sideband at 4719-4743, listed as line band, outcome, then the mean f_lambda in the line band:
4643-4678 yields 0.092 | 20.8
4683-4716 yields 0.054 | 21.4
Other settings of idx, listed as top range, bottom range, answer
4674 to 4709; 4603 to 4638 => 0.95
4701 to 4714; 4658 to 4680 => 1.05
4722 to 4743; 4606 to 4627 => 1.00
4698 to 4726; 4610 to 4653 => 1.01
